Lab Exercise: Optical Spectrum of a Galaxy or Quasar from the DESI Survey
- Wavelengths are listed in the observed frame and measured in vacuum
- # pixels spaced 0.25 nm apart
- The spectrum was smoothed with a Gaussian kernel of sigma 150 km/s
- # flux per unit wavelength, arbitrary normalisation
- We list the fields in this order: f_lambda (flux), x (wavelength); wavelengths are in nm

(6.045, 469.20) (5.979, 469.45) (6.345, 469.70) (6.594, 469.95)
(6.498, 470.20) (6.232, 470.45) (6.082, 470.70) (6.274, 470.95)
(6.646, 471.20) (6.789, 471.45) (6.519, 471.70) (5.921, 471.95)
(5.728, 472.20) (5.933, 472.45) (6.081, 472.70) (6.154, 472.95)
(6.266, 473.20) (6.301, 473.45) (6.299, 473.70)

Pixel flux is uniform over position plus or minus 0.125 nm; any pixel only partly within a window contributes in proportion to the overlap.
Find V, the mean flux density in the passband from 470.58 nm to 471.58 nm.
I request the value 6.45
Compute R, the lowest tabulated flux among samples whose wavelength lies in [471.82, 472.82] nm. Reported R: 5.728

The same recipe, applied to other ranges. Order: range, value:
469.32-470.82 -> 5.979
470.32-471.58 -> 6.082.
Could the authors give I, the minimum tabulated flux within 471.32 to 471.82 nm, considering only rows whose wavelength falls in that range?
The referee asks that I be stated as 6.519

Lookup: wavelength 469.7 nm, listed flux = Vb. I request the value 6.345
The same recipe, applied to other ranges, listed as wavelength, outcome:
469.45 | 5.979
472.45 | 5.933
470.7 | 6.082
